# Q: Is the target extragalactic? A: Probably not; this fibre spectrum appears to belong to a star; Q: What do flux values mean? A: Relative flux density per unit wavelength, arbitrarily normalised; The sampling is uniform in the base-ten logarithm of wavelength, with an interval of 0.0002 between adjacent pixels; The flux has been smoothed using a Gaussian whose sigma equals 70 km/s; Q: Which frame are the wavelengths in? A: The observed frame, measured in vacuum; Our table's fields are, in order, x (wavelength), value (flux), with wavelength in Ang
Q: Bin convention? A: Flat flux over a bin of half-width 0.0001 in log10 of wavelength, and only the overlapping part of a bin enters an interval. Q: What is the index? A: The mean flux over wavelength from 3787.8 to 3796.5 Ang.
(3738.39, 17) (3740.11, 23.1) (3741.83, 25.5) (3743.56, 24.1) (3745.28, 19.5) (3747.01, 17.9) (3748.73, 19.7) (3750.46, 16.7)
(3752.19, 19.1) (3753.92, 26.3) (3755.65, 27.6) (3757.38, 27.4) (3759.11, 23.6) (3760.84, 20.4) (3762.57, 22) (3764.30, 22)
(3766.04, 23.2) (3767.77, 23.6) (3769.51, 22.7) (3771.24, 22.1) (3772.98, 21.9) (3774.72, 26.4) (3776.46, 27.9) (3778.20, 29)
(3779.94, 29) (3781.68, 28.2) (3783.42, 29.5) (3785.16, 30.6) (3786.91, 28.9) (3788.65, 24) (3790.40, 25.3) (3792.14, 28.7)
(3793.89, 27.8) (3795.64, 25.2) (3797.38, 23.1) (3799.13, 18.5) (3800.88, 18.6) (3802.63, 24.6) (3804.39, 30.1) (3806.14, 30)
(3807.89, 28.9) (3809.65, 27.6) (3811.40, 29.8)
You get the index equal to 26.2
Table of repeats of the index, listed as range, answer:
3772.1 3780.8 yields 26.8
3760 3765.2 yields 21.5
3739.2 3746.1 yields 23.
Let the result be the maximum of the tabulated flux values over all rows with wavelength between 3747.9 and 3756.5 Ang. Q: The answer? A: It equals 27.6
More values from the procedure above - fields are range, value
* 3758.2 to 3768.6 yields 23.6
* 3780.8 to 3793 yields 30.6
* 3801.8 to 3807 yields 30.1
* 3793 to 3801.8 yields 27.8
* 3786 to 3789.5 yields 28.9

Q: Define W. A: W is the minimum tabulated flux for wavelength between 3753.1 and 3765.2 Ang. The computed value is 20.4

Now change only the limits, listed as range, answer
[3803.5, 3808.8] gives 28.9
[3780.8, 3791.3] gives 24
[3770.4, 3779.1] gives 21.9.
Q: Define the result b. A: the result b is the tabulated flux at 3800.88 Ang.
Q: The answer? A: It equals 18.6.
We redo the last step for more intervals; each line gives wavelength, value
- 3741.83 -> 25.5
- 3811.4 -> 29.8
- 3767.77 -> 23.6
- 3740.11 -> 23.1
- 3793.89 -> 27.8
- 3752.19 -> 19.1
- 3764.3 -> 22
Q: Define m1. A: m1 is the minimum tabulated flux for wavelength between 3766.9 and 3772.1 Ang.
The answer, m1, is 22.1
